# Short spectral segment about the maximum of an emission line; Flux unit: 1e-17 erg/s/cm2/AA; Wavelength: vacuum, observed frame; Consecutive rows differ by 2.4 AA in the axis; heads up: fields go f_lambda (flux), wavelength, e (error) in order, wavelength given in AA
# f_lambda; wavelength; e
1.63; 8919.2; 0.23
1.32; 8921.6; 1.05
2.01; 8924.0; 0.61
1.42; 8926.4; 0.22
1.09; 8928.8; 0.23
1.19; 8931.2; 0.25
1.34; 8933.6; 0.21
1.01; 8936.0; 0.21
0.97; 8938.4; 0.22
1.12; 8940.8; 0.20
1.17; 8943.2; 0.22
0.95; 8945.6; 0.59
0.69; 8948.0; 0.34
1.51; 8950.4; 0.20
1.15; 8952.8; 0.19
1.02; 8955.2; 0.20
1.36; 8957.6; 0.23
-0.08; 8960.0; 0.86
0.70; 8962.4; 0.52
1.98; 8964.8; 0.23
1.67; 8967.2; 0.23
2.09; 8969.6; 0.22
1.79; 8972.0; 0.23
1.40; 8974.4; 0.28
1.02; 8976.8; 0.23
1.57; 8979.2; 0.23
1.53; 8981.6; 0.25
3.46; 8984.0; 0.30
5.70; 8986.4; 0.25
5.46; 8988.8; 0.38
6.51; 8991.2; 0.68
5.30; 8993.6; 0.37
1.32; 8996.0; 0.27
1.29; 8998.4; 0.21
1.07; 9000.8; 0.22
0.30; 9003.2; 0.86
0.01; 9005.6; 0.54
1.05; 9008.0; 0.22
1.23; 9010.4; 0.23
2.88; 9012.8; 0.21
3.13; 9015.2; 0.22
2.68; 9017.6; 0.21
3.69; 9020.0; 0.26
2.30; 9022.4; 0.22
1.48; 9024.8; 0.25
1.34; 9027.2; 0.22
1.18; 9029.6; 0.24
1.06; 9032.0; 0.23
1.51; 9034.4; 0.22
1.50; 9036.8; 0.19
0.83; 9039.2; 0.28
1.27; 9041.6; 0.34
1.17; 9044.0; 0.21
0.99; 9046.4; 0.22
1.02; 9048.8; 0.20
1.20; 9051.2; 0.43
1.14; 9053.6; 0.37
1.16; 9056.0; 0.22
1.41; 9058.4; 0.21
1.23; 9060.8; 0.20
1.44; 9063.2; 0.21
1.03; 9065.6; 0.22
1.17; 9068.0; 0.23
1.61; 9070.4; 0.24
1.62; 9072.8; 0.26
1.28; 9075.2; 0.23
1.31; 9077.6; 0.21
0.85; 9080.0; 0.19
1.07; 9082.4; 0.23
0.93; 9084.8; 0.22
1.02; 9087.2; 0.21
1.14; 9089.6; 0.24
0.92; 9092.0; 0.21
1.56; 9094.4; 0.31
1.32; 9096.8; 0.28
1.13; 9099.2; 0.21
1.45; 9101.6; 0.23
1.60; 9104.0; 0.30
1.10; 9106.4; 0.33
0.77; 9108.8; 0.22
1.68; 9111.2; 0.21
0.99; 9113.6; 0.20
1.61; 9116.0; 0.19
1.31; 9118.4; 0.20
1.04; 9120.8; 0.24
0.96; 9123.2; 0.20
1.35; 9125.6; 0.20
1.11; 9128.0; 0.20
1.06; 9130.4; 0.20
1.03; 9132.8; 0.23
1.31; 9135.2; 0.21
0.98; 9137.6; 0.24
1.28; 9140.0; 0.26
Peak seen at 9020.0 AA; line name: [N II]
